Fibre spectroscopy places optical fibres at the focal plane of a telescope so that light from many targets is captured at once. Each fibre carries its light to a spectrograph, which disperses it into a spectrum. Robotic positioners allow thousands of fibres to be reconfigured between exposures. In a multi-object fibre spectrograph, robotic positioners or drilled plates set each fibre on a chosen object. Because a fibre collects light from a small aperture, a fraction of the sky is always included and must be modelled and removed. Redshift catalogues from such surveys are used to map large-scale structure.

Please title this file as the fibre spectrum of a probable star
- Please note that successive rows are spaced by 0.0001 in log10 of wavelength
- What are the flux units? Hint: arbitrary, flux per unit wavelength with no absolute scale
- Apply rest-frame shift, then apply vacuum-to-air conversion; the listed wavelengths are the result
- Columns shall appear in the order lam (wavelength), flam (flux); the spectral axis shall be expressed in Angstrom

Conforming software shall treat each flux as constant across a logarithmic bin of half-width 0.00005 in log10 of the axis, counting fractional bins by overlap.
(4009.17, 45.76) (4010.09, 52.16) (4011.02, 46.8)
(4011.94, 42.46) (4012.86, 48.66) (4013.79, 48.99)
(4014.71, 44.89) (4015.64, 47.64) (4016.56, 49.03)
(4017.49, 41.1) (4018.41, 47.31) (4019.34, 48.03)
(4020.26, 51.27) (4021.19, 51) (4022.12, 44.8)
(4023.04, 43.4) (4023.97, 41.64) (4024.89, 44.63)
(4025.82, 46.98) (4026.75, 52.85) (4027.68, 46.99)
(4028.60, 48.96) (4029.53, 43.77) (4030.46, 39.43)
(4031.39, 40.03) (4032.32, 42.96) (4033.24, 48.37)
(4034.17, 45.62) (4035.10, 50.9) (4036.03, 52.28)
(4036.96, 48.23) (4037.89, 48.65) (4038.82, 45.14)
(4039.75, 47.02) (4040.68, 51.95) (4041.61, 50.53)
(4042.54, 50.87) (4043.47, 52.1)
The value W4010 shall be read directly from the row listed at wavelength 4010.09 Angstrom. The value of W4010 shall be 52.16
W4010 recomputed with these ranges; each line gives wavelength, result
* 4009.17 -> 45.76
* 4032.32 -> 42.96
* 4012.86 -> 48.66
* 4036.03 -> 52.28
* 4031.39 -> 40.03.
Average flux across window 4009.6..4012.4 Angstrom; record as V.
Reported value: 47.2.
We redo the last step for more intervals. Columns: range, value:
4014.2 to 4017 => 47.3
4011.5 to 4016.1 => 46.5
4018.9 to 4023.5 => 47.7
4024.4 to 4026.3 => 45.8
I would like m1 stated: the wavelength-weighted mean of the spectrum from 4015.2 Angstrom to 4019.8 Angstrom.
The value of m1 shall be 46.7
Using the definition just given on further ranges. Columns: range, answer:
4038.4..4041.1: 48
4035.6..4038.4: 49.6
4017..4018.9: 44.2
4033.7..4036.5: 49.5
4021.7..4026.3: 44.3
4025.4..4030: 47.9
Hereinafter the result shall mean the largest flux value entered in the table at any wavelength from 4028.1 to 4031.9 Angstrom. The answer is 48.96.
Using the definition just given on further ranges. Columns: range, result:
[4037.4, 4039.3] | 48.65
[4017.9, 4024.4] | 51.27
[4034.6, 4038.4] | 52.28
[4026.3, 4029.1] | 52.85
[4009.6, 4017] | 52.16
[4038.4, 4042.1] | 51.95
